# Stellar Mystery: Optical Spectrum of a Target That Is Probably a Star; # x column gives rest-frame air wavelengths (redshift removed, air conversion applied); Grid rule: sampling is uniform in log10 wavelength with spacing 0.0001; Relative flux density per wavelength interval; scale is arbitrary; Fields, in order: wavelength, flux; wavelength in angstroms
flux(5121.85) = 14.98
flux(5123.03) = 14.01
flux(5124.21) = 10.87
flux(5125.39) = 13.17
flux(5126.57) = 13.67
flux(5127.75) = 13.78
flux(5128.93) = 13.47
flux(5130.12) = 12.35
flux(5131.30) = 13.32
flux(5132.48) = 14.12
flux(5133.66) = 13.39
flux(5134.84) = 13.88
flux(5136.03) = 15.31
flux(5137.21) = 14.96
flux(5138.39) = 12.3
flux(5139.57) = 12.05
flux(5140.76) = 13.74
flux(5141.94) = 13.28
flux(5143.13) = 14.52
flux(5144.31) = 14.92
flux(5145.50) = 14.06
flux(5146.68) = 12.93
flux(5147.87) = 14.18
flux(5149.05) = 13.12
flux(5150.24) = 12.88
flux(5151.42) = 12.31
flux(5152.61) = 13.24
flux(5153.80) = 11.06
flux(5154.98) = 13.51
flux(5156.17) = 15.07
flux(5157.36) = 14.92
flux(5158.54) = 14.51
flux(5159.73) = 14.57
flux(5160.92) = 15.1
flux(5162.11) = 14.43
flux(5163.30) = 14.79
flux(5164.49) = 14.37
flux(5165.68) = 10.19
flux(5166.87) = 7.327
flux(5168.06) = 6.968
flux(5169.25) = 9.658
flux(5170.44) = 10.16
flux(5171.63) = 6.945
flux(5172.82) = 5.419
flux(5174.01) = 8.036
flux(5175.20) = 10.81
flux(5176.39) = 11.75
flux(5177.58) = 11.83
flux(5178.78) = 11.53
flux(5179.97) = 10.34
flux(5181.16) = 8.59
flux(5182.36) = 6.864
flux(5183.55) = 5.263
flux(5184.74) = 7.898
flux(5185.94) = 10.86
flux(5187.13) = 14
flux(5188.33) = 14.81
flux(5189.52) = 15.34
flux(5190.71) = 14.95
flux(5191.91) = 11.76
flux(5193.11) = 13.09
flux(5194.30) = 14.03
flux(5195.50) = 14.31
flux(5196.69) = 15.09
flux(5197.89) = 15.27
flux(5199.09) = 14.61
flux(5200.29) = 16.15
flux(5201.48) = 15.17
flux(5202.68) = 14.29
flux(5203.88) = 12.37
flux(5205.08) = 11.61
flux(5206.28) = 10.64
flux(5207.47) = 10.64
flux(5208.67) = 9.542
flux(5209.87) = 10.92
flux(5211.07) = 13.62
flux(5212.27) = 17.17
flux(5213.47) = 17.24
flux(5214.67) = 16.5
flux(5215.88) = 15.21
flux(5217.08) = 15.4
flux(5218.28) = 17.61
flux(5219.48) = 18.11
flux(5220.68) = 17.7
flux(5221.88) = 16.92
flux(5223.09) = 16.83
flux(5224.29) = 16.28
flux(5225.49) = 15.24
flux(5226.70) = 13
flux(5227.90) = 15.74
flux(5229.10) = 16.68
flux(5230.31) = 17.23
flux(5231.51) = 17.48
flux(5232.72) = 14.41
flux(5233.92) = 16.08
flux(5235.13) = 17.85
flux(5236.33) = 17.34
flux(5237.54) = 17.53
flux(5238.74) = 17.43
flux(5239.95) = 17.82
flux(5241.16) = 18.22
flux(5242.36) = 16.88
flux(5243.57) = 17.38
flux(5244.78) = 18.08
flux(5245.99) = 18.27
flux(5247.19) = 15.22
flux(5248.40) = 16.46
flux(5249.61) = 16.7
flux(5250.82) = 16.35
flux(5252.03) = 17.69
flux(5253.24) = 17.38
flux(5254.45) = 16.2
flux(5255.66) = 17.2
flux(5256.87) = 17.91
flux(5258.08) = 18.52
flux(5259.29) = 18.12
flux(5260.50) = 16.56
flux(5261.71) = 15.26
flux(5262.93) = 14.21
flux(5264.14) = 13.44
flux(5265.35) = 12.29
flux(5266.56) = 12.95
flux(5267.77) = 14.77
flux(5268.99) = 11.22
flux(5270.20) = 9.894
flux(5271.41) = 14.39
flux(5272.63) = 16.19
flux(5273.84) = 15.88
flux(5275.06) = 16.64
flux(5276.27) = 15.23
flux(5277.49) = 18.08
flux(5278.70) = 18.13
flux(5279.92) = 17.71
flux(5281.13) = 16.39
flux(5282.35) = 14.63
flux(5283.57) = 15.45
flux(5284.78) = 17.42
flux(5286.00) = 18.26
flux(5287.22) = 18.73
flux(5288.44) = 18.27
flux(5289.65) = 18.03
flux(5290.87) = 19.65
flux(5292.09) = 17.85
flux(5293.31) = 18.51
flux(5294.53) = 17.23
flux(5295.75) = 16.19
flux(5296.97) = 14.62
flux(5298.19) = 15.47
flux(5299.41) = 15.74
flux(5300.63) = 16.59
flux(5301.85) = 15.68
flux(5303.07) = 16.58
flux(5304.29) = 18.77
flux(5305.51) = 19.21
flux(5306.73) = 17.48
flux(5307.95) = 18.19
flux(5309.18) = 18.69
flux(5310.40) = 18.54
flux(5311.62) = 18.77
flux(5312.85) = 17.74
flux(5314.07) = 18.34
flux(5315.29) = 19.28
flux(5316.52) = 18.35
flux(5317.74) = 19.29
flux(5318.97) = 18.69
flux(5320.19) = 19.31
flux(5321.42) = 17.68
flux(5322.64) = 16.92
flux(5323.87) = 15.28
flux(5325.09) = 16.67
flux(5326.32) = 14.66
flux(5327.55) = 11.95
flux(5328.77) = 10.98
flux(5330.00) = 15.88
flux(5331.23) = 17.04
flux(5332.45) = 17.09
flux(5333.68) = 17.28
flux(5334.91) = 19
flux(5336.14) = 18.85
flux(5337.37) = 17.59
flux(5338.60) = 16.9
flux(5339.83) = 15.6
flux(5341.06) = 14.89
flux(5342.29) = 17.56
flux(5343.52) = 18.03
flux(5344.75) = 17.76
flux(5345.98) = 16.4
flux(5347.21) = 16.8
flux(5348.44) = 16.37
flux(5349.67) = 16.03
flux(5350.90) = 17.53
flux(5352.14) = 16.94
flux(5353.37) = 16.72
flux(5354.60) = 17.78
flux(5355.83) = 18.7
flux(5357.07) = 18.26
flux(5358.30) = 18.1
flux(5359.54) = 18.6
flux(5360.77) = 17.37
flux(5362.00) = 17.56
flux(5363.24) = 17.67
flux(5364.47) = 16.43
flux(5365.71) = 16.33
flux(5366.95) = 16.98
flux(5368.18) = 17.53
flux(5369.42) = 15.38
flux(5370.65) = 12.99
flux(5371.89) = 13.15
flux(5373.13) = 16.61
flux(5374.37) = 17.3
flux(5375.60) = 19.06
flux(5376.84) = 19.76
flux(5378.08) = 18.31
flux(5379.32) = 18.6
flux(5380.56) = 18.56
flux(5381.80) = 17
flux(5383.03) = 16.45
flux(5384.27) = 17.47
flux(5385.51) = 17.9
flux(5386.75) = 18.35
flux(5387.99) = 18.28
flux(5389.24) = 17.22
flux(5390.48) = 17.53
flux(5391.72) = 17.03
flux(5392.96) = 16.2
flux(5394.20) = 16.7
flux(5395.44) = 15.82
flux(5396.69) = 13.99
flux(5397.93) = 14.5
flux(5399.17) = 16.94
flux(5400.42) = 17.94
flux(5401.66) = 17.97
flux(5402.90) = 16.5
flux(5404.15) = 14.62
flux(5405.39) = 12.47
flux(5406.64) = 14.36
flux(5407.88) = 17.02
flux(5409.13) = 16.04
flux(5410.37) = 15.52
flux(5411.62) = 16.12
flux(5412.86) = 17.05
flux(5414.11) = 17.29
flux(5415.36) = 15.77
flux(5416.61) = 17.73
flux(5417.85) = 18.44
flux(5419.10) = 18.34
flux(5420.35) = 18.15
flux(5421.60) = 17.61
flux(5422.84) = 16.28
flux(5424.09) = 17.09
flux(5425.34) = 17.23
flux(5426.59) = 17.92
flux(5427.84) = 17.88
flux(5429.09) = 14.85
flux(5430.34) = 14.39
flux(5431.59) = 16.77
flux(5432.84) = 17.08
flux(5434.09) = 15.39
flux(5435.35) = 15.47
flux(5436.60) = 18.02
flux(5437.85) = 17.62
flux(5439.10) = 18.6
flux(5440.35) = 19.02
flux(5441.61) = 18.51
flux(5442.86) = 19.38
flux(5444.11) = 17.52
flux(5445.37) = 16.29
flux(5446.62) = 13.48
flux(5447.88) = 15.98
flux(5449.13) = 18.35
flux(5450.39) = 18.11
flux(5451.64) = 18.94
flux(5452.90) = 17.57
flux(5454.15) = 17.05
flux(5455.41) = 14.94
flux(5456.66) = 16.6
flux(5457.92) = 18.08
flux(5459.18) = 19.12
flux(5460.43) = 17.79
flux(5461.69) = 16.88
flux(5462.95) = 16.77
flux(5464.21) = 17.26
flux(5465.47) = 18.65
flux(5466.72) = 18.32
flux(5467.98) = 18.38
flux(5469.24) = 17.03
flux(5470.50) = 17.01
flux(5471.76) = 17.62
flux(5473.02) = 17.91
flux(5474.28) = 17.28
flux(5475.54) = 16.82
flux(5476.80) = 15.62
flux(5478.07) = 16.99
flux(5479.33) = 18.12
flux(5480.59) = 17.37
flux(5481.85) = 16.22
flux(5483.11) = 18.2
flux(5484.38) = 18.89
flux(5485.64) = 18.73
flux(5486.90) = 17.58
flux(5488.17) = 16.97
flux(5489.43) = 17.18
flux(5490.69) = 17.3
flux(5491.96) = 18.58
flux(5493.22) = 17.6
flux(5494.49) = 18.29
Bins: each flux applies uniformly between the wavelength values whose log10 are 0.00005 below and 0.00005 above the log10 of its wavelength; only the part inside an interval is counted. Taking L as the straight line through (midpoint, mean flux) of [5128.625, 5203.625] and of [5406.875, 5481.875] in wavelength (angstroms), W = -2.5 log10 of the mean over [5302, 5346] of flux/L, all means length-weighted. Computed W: -0.14 mag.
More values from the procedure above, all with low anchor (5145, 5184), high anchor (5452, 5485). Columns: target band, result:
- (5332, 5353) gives -0.146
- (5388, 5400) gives -0.026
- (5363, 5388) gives -0.102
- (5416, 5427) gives -0.074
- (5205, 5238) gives -0.223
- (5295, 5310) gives -0.197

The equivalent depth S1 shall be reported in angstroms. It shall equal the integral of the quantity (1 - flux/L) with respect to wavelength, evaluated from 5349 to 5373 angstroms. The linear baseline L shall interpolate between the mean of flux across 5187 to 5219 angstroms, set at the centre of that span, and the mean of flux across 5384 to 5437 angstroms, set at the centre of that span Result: -1.2 angstroms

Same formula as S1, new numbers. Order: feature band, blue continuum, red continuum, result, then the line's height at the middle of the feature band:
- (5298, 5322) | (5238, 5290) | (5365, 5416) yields -2.3 angstroms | 16.4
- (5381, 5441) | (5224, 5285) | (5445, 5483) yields 0.7 angstroms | 17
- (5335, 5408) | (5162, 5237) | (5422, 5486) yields -4.4 angstroms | 16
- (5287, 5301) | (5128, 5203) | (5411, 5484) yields -2.4 angstroms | 14.7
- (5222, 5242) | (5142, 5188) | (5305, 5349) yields -3.8 angstroms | 13.9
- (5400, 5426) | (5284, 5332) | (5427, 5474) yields 0.9 angstroms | 17.3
